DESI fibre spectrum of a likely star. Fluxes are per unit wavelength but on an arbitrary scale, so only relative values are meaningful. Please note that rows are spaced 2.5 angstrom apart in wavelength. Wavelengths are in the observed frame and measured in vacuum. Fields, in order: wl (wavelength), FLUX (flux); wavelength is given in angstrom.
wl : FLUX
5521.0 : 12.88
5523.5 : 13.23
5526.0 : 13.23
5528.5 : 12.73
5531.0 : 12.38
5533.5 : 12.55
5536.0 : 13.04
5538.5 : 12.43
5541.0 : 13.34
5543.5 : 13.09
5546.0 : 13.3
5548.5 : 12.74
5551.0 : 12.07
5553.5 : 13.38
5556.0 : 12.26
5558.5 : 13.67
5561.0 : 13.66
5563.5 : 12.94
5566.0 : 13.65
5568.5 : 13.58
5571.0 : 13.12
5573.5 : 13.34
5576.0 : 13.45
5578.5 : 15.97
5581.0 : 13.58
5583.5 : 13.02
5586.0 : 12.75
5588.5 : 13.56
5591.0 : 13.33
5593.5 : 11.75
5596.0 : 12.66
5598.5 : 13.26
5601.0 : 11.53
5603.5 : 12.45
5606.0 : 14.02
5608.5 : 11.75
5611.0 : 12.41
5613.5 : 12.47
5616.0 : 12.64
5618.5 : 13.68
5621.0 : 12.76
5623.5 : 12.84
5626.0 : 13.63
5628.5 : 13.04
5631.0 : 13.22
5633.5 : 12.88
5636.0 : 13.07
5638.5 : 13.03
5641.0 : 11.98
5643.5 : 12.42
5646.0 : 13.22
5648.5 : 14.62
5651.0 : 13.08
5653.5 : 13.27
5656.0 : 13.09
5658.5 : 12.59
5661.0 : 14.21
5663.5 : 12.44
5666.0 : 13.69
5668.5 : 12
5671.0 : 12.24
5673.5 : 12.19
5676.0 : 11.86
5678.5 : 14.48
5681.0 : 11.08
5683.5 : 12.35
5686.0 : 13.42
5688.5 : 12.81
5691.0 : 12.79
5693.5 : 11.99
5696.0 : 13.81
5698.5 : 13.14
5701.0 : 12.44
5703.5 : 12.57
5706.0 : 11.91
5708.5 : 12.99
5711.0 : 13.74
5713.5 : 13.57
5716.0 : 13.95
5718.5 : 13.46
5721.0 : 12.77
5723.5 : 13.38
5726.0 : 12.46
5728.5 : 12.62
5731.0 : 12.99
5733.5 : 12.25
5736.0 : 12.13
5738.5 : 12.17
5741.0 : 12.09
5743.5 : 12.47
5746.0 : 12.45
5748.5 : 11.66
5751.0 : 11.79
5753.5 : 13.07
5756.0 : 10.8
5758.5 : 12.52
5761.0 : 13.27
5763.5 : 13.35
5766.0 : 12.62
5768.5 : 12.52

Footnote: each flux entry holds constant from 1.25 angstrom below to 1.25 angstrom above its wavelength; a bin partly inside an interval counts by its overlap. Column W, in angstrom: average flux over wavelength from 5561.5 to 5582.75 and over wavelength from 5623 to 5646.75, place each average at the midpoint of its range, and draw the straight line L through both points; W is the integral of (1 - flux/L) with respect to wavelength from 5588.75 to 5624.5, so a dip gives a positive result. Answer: 1.5 angstrom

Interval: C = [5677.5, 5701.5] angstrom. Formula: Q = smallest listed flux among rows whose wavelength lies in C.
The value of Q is 11.08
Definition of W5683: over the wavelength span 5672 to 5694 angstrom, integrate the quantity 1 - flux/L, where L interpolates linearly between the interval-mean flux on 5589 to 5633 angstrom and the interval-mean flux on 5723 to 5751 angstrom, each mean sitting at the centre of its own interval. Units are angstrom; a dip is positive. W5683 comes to -0.02 angstrom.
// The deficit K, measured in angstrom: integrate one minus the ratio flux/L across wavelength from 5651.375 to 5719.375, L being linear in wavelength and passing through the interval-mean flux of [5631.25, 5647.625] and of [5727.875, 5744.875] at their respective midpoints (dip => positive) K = -1.5 angstrom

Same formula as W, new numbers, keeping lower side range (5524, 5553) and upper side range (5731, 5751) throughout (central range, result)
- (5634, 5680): -1.83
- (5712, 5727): -1.24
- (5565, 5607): -1.80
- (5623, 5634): -0.53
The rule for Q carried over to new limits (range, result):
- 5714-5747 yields 12.09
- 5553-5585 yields 12.26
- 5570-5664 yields 11.53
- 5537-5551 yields 12.07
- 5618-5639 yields 12.76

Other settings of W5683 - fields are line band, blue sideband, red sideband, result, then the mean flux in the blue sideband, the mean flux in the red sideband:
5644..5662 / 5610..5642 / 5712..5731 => -0.6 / 12.9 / 13.2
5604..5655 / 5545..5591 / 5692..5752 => 0.3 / 13.3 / 12.7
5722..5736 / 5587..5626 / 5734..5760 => -0.5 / 12.8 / 12.1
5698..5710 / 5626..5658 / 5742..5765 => 0.1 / 13.1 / 12.4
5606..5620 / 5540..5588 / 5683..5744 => 0.5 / 13.3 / 12.8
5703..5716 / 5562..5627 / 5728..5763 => -0.6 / 13.1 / 12.3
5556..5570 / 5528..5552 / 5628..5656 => -0.6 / 12.8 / 13.1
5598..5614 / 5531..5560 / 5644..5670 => 0.6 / 12.9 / 13.2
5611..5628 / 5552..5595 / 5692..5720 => 0.4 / 13.3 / 13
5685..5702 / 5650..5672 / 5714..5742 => -0.1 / 13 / 12.8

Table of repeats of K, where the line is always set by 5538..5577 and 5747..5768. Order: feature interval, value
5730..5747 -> 0.1 angstrom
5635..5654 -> -0.4 angstrom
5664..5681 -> 0.1 angstrom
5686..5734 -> -1.5 angstrom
